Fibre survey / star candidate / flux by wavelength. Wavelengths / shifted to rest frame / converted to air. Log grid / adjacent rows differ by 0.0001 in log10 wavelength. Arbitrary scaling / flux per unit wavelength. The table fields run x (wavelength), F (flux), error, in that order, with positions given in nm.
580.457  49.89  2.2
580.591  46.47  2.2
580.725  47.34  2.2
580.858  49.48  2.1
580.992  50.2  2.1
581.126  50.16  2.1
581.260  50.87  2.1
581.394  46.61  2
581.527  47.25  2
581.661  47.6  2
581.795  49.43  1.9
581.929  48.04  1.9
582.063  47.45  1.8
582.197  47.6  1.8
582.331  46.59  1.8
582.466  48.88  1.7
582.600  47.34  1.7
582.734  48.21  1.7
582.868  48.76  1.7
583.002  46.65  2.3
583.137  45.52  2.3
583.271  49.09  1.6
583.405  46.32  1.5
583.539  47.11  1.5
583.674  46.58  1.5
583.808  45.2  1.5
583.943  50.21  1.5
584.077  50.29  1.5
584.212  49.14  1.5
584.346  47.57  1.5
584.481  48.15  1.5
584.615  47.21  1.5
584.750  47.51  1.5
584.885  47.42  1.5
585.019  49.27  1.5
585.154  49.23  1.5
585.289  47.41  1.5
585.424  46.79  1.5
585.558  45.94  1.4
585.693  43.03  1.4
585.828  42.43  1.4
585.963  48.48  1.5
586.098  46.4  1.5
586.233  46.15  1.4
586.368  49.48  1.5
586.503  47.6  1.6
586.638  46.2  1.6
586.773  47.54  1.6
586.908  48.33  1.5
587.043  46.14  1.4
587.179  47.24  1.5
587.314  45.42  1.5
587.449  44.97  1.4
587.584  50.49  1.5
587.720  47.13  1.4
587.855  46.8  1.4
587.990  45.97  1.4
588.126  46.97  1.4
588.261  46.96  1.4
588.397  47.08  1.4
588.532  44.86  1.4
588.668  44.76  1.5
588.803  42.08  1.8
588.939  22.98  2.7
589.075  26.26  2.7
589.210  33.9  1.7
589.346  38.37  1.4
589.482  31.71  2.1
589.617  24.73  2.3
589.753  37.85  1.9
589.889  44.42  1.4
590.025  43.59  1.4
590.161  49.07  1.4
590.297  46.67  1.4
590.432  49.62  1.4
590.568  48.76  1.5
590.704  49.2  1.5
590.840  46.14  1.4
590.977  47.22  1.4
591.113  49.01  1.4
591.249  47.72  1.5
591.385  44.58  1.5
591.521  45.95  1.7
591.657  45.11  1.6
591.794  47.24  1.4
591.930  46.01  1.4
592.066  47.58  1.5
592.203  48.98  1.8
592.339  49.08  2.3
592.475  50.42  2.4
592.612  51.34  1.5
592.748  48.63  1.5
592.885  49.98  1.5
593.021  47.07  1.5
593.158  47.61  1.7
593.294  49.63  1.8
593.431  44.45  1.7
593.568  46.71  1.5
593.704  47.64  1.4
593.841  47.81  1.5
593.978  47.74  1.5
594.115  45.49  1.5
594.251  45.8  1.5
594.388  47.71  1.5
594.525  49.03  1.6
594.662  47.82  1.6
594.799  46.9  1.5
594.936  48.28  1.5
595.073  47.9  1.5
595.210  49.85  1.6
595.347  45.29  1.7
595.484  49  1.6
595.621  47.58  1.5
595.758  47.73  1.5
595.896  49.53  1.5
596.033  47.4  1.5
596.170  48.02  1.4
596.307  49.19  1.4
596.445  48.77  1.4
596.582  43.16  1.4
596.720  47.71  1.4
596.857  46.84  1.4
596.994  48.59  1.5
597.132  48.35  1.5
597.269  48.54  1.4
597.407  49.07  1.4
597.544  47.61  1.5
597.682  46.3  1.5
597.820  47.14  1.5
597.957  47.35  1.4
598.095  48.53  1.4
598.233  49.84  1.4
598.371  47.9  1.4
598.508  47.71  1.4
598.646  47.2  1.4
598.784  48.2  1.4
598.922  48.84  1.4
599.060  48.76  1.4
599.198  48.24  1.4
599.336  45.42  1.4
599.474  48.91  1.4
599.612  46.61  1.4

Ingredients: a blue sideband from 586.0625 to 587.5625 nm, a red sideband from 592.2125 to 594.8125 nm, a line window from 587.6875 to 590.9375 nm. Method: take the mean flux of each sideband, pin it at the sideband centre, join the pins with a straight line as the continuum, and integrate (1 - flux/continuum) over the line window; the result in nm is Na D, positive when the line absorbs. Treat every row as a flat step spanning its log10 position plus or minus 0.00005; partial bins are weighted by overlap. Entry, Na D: 0.38 nm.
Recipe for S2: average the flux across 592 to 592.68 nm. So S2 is 49.5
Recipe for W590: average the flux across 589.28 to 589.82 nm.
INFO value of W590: 33.2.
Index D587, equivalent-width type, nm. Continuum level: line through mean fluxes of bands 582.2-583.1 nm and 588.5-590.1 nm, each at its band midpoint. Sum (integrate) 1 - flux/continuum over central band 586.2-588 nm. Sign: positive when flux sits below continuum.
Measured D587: -0.33 nm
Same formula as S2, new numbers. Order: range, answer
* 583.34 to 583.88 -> 46.3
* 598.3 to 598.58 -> 47.9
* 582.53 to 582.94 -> 48.2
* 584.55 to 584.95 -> 47.3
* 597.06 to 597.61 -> 48.4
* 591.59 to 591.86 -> 46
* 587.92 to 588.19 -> 46.4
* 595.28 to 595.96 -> 47.8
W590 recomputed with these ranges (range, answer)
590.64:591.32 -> 47.8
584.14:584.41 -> 48.4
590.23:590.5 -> 48.3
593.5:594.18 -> 47.1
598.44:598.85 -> 47.7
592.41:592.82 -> 50.1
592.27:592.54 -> 49.9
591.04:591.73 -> 46.5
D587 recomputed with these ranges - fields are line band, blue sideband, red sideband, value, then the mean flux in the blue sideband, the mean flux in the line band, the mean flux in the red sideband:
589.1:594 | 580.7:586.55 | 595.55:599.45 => 0.24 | 47.7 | 45.4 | 47.8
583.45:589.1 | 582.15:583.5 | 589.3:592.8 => 0.07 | 47.5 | 46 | 45.4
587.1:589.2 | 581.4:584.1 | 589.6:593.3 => 0.18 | 47.6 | 43.1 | 46.8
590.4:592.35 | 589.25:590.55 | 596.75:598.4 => -0.24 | 40.8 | 47.4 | 48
